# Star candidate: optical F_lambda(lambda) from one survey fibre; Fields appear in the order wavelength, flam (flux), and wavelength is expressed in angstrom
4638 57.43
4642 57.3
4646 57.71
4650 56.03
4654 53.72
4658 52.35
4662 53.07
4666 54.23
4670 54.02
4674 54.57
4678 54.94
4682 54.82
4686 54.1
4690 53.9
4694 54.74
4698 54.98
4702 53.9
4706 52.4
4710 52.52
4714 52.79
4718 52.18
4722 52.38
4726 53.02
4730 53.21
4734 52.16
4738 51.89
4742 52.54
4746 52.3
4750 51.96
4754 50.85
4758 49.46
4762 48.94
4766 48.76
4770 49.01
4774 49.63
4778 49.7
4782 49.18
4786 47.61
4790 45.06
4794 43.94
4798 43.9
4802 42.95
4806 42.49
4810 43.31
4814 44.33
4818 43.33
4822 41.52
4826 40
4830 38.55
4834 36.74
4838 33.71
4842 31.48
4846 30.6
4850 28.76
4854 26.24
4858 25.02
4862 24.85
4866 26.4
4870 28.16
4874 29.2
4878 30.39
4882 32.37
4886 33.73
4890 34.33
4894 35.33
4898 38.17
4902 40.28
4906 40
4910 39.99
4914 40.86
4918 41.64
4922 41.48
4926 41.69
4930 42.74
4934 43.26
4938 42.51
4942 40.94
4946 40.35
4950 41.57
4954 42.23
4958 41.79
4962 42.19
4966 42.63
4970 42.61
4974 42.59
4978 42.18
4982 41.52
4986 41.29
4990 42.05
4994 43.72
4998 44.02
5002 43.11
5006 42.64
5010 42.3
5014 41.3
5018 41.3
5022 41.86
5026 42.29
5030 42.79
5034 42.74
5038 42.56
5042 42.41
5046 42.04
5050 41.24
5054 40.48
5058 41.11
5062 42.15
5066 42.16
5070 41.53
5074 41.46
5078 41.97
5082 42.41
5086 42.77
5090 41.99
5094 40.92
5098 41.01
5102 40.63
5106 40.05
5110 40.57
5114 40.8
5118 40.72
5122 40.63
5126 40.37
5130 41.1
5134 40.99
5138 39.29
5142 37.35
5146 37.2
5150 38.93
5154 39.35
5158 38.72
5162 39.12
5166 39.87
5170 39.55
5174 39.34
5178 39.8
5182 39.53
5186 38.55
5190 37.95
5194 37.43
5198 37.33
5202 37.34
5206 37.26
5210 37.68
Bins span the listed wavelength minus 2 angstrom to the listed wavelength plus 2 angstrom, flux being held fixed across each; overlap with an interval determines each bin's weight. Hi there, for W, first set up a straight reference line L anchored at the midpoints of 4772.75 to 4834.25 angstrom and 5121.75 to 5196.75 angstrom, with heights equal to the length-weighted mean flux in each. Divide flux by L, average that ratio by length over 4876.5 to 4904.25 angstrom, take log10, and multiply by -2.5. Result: 0.22 mag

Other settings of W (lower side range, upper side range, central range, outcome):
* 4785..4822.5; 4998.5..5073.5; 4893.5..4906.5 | 0.119 mag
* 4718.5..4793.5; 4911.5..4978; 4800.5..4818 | 0.111 mag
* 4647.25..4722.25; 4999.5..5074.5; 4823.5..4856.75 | 0.415 mag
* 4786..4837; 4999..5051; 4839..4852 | 0.352 mag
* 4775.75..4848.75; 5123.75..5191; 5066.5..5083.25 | -0.055 mag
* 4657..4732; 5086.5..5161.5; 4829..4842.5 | 0.361 mag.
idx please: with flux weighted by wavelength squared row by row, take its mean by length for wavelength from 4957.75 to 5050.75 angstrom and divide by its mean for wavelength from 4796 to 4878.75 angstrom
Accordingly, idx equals 1.3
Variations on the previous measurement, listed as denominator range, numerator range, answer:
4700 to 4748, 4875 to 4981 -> 0.82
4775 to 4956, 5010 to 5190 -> 1.17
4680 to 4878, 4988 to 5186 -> 1.05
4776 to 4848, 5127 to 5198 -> 1.08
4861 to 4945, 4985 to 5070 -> 1.20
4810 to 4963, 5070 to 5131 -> 1.22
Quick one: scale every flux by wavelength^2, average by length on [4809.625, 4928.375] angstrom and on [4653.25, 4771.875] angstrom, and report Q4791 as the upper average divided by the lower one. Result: 0.72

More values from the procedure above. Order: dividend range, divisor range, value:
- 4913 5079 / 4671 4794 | 0.91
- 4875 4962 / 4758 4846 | 0.95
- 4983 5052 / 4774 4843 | 1.08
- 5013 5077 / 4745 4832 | 1.01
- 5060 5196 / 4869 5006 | 1.09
